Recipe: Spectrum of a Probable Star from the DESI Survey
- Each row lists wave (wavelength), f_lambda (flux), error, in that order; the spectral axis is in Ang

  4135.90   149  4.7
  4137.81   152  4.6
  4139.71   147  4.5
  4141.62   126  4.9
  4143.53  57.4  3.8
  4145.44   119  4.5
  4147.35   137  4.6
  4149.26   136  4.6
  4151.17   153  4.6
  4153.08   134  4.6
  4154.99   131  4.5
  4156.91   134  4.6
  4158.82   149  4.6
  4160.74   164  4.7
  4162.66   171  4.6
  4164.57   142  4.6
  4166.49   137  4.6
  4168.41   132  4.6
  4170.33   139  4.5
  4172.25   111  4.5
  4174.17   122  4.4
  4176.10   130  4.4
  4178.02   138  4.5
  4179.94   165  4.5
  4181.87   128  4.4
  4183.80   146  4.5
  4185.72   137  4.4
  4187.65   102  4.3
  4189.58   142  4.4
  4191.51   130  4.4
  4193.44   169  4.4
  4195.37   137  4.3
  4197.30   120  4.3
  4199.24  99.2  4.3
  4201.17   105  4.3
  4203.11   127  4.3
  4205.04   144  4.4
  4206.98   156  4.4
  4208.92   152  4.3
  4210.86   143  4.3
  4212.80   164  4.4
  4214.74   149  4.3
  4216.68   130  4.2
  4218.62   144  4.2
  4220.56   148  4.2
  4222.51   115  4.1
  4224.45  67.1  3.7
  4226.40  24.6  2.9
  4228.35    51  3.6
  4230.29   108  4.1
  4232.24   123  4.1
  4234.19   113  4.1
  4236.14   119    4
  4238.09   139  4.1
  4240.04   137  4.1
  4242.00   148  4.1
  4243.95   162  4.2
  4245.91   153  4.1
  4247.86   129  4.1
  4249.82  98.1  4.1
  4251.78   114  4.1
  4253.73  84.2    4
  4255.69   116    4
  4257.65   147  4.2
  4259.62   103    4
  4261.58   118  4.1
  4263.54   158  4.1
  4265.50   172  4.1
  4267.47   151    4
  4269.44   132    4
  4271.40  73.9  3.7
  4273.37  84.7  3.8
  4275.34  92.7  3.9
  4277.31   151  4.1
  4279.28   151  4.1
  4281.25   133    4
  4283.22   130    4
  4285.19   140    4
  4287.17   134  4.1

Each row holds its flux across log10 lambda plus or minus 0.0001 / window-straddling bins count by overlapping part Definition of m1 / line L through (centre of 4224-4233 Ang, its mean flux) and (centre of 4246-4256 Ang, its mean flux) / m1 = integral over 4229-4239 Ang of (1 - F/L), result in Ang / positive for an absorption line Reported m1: -4.1 Ang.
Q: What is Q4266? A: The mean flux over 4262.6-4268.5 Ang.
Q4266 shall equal 160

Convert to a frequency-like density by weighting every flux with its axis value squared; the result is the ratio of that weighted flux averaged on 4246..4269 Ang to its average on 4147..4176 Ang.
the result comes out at 0.96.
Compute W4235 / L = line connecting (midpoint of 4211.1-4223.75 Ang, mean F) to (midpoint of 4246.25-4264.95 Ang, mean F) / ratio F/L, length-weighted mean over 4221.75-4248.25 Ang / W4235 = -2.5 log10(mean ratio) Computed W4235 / 0.15 mag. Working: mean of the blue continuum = 140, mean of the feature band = 113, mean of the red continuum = 121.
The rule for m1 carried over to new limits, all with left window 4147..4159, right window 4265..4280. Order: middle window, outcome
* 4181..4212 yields -0.1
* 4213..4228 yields 2.2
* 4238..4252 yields -0.9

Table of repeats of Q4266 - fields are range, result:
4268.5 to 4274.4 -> 96.6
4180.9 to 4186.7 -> 137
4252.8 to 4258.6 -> 116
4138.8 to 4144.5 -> 110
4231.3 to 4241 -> 126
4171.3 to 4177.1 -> 121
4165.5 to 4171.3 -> 136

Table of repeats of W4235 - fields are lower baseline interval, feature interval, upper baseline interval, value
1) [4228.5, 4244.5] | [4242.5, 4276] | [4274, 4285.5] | 0.04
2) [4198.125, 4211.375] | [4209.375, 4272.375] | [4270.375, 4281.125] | -0.01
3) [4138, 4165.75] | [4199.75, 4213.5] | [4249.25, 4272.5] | -0.08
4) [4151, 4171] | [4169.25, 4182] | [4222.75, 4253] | 0.03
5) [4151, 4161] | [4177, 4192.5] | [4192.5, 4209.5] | 0.01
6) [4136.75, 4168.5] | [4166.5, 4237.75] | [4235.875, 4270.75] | 0.07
